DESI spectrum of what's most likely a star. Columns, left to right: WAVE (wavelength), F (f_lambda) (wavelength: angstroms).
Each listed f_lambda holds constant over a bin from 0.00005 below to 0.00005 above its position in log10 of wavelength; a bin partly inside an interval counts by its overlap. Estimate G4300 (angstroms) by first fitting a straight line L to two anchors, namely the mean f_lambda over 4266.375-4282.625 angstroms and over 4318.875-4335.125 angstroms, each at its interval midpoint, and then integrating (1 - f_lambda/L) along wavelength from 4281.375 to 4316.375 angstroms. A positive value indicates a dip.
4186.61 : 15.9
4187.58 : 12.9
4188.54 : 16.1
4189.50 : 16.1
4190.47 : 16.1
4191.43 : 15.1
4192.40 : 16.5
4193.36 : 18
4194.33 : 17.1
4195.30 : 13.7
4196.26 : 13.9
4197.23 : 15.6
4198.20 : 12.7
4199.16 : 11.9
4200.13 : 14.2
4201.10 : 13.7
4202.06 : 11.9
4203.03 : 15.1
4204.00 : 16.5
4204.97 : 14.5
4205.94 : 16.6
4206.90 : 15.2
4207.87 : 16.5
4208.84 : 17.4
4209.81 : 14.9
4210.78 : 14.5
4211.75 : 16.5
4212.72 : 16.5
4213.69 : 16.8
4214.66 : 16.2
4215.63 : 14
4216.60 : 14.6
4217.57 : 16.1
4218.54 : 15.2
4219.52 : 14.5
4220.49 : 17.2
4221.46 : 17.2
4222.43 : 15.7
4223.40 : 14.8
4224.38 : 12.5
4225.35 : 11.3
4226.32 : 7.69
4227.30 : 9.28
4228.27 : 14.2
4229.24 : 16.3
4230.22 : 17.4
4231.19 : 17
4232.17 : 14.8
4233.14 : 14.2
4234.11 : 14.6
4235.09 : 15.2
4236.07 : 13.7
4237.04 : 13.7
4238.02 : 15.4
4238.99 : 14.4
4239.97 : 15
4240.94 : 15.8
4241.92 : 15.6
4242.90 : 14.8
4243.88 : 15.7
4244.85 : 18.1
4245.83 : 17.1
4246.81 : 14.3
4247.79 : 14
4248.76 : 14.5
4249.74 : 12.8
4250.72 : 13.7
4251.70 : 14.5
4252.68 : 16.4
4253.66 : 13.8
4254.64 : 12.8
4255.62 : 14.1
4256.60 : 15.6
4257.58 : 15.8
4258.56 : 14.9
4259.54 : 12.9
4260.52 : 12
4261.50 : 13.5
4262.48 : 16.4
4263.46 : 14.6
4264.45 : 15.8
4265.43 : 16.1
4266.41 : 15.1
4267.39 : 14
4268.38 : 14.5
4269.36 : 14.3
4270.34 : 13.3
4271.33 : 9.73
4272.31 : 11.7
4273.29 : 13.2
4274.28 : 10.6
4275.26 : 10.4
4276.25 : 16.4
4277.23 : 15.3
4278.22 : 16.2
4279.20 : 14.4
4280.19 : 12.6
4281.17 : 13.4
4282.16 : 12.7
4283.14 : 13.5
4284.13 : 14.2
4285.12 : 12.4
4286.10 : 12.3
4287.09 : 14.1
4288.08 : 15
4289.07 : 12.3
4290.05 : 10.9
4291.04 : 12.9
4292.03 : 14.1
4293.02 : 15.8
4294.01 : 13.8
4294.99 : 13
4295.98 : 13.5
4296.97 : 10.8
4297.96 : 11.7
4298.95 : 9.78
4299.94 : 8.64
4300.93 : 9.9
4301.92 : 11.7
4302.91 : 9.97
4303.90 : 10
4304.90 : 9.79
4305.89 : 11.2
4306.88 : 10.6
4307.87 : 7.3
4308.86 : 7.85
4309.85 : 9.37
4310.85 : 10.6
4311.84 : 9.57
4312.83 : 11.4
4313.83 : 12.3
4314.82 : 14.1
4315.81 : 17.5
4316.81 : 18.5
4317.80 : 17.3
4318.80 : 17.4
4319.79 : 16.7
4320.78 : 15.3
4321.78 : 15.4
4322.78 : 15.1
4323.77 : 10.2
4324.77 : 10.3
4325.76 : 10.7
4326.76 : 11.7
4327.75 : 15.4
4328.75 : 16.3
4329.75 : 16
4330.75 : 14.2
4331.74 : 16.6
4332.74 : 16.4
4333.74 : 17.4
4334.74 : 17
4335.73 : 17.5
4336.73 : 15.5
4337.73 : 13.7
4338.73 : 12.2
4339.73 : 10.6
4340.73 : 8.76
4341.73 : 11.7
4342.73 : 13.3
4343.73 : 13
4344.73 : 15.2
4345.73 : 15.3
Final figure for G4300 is 5.3 angstroms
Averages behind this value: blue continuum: 13.4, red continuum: 14.7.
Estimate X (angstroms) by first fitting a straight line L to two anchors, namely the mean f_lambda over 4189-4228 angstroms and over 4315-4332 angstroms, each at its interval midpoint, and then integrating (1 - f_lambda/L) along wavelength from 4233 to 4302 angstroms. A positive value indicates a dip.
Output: 5.0 angstroms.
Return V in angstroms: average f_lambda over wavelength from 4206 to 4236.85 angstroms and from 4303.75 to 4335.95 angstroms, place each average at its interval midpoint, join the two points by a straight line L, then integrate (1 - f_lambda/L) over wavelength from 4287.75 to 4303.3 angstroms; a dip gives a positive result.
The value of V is 2.0 angstroms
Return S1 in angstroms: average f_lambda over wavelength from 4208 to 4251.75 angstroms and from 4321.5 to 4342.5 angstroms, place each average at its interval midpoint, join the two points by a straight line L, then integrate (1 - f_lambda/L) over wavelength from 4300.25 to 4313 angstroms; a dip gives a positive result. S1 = 3.8 angstroms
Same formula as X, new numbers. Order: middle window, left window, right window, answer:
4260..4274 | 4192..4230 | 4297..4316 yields -1.68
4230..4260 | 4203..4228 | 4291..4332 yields -1.45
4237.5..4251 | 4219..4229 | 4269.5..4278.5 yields -1.85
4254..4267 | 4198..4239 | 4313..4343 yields 0.05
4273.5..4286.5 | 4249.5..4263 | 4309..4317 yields 0.09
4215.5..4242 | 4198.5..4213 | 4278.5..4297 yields 0.01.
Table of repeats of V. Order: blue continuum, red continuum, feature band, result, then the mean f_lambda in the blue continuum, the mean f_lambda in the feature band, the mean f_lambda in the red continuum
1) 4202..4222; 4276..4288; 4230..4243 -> 0.0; 15.7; 15.1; 13.9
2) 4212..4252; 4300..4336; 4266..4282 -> 0.7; 14.8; 13.4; 13.2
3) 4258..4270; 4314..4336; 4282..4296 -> 1.4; 14.5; 13.4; 15.3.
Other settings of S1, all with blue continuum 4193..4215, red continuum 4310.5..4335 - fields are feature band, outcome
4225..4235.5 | 0.84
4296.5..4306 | 2.81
